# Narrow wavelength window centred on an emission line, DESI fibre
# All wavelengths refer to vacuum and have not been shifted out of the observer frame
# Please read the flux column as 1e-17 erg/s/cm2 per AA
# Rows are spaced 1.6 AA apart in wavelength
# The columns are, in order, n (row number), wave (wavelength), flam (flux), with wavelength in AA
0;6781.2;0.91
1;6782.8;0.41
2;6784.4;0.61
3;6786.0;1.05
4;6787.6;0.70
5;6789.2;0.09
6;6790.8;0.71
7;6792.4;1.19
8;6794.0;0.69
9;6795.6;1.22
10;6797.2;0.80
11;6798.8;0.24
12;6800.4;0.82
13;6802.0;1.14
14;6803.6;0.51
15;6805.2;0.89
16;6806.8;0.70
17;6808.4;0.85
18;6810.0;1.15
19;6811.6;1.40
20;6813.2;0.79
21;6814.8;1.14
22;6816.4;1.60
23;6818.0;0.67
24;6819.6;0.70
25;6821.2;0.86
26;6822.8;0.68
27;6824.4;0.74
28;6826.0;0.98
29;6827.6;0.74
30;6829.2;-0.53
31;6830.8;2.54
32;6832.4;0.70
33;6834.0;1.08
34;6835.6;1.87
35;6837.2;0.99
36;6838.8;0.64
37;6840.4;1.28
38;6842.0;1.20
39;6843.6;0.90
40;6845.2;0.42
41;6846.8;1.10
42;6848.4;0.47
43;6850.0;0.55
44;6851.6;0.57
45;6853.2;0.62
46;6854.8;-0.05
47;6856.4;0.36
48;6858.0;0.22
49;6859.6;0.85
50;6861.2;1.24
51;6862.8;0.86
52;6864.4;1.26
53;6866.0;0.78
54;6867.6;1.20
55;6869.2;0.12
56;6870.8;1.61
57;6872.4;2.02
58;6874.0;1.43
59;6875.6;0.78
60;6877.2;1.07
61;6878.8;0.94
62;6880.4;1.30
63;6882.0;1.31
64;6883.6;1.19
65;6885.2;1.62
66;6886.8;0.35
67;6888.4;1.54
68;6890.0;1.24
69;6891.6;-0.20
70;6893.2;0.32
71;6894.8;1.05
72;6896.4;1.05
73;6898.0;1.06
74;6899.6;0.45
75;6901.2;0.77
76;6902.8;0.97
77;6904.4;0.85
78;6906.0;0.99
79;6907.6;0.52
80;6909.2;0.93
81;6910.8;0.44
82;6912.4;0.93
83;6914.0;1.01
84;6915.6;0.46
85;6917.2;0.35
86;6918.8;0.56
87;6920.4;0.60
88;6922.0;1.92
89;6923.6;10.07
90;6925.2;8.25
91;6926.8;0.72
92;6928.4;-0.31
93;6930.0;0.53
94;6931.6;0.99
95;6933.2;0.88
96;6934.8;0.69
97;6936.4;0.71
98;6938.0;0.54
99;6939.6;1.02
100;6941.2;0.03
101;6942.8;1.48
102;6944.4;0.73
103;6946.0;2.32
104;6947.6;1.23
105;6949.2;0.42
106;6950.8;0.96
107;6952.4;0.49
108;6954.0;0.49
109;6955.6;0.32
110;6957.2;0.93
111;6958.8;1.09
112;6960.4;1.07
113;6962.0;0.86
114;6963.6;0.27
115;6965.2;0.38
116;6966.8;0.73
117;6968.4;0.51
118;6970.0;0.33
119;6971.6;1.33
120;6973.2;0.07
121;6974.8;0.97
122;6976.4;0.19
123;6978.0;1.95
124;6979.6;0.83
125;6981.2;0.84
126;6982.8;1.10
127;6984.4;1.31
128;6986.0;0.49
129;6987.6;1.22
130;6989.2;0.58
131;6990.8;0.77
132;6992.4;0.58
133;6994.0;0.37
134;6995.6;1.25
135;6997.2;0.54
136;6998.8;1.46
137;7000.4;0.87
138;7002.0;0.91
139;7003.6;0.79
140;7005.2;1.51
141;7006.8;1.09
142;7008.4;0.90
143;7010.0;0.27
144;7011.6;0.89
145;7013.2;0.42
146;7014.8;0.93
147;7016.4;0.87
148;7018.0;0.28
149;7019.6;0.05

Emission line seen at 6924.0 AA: H-alpha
